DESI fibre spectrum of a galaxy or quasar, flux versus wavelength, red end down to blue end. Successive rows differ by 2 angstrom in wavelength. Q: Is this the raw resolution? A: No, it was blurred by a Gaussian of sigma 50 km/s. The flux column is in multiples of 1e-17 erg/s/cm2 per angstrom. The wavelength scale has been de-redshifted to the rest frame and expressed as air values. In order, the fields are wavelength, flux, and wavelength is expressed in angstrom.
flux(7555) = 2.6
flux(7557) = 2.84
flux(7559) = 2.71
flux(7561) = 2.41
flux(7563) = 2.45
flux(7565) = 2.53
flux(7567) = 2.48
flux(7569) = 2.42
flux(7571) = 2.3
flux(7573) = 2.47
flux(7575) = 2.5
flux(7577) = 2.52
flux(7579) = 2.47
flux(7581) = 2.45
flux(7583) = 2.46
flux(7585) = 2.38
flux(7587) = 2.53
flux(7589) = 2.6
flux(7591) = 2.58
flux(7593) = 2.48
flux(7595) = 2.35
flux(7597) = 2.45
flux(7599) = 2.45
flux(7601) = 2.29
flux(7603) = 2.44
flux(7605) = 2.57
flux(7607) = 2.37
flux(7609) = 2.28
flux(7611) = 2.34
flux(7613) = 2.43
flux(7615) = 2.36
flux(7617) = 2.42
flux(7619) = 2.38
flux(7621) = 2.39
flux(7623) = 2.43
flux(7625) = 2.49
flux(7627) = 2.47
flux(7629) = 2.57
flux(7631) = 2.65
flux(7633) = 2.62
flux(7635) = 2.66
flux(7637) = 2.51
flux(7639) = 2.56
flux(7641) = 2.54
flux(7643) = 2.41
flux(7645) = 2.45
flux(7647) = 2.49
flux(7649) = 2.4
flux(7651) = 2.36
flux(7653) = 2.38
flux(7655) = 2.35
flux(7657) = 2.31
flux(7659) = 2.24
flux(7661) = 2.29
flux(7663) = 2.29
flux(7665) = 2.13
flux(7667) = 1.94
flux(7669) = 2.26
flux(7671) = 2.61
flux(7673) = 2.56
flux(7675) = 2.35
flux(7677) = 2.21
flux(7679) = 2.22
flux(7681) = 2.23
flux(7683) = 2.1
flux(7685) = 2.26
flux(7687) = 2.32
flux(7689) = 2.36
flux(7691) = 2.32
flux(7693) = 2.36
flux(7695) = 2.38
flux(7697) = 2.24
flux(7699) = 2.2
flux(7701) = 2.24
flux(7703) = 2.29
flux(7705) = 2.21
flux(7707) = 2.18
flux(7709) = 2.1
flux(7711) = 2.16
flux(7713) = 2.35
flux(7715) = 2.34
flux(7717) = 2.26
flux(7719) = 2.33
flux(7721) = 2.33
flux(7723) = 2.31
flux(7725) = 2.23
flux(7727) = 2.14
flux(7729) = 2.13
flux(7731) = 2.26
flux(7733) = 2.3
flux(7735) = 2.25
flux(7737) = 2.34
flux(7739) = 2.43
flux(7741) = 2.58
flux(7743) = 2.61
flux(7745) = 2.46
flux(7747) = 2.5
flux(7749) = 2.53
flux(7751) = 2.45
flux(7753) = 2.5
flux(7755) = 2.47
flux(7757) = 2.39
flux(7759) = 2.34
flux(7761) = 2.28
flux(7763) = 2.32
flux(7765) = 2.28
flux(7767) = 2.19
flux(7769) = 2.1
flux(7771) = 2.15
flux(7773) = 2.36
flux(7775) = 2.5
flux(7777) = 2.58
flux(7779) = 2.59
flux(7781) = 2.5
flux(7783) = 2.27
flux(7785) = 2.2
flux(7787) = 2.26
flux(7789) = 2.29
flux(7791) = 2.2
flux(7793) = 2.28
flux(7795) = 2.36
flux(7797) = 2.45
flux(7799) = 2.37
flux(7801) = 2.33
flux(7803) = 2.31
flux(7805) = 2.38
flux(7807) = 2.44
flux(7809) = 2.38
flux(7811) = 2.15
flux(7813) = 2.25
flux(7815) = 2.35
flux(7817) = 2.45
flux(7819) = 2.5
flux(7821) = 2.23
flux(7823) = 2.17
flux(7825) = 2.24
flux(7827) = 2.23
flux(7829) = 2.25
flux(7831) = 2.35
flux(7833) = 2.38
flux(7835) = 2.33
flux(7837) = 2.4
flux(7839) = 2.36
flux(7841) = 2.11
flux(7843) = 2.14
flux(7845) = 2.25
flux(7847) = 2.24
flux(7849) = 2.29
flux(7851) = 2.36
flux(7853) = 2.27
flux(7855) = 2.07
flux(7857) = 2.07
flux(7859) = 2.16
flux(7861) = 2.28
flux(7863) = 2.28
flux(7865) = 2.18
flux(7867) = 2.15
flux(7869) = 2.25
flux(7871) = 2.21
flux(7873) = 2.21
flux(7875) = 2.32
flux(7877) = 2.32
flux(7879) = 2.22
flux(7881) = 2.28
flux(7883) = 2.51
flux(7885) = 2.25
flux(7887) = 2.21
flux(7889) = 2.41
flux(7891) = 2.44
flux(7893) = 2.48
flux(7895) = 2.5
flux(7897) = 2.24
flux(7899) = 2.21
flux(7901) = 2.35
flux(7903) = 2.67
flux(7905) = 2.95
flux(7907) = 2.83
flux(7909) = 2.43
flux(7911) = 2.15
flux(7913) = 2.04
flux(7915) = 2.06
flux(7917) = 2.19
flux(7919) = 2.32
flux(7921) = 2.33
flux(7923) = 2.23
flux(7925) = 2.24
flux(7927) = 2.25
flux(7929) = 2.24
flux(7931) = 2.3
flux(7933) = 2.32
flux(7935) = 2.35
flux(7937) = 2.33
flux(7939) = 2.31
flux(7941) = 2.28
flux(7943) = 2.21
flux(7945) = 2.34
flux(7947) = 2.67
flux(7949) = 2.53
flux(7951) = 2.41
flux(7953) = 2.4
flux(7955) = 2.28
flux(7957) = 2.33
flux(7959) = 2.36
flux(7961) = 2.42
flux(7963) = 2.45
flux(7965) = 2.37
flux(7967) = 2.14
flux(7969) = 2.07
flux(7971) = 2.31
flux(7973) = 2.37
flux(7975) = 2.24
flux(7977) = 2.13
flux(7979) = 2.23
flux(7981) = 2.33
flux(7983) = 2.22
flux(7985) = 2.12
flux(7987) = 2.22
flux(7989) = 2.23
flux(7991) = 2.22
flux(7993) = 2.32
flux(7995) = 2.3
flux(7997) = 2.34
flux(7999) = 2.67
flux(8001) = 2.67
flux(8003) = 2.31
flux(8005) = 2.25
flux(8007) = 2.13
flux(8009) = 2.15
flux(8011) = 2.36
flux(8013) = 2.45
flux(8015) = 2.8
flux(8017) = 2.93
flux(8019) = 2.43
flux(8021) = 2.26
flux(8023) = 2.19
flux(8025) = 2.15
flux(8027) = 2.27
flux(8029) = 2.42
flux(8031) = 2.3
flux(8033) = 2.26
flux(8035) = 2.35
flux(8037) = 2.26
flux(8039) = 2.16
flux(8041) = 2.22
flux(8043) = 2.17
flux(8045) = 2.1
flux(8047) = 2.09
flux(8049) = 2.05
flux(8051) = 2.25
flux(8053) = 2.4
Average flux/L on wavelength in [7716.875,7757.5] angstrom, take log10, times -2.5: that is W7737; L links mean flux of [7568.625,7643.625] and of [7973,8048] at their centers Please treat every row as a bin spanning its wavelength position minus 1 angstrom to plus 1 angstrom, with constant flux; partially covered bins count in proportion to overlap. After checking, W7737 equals 0.02 mag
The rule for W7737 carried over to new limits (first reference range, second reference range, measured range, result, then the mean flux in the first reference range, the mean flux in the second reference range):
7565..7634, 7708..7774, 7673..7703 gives 0.043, 2.45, 2.33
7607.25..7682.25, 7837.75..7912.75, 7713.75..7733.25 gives 0.048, 2.39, 2.31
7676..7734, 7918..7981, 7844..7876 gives 0.033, 2.25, 2.32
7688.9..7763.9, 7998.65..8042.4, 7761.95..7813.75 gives 0.003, 2.33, 2.36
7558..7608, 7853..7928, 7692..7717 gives 0.069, 2.47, 2.3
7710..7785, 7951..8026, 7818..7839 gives 0.016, 2.35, 2.33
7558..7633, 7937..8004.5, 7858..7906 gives 0.010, 2.46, 2.33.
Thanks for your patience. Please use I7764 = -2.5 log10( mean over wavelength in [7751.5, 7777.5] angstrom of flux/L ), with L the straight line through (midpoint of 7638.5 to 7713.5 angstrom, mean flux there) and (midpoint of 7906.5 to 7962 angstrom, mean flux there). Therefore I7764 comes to -0.014 mag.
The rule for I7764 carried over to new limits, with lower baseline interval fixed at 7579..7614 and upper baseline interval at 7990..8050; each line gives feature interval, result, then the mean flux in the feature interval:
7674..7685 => 0.09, 2.23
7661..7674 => 0.06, 2.3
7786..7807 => 0.02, 2.33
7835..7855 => 0.05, 2.26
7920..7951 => 0.01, 2.33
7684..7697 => 0.04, 2.33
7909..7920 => 0.08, 2.18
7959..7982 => 0.02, 2.28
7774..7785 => -0.03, 2.46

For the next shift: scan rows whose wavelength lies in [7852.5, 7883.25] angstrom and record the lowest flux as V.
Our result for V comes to 2.07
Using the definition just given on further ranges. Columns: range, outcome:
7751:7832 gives 2.1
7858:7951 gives 2.04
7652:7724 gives 1.94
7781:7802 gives 2.2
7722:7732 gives 2.13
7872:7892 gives 2.21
